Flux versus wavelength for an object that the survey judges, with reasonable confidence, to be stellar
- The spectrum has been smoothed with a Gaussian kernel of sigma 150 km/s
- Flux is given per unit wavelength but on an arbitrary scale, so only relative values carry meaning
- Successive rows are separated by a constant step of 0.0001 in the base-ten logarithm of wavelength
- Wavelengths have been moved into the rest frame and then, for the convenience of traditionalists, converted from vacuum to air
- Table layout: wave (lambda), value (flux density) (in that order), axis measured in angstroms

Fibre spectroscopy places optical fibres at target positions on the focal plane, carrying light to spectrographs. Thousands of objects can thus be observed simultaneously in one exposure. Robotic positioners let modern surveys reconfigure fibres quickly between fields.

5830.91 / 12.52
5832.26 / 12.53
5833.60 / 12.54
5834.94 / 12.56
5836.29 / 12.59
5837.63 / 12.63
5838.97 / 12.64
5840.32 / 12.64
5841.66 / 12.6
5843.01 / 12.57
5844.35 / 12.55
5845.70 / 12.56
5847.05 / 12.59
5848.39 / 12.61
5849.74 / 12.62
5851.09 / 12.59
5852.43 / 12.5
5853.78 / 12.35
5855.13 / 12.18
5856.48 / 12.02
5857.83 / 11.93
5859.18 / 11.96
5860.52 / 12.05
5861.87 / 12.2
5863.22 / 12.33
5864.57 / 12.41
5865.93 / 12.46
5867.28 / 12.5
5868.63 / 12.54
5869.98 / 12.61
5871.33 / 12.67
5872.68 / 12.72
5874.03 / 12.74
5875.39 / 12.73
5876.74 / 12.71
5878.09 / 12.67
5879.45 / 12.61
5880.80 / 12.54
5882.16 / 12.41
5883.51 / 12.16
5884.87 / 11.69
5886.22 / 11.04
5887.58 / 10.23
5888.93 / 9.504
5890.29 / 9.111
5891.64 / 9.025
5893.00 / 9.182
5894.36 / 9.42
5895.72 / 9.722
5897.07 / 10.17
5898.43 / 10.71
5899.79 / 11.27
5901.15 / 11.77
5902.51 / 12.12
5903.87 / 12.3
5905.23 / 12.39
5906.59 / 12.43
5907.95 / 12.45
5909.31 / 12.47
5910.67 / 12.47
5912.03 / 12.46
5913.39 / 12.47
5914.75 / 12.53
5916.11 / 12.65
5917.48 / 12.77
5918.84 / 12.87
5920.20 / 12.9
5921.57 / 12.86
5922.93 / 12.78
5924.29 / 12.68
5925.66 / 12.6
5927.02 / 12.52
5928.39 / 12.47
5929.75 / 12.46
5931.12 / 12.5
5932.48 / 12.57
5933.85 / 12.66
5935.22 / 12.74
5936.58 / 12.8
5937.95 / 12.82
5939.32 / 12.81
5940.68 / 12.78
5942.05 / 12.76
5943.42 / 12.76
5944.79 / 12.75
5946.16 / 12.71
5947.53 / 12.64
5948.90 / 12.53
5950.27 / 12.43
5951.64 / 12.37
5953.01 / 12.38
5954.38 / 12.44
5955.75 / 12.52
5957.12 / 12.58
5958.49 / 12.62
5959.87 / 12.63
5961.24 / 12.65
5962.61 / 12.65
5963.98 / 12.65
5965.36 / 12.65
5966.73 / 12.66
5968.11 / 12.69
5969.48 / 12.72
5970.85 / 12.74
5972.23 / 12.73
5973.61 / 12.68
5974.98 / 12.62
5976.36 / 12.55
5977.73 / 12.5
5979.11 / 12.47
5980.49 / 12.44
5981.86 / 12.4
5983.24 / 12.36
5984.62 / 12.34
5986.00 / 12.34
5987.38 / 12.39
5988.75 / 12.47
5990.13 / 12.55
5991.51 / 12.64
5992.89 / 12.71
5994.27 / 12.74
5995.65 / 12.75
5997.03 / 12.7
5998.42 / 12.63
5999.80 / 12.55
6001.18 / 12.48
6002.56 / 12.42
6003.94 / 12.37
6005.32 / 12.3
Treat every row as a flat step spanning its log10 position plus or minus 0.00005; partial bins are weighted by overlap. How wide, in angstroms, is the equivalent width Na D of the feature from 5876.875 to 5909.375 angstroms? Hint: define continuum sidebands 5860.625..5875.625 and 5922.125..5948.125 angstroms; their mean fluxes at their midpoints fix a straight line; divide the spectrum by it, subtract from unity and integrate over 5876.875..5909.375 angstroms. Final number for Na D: 3.5 angstroms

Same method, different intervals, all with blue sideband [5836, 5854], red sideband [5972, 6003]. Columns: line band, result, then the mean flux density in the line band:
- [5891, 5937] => 2.0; 12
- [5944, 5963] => 0.0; 12.6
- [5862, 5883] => 0.0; 12.6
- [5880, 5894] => 2.1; 10.7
